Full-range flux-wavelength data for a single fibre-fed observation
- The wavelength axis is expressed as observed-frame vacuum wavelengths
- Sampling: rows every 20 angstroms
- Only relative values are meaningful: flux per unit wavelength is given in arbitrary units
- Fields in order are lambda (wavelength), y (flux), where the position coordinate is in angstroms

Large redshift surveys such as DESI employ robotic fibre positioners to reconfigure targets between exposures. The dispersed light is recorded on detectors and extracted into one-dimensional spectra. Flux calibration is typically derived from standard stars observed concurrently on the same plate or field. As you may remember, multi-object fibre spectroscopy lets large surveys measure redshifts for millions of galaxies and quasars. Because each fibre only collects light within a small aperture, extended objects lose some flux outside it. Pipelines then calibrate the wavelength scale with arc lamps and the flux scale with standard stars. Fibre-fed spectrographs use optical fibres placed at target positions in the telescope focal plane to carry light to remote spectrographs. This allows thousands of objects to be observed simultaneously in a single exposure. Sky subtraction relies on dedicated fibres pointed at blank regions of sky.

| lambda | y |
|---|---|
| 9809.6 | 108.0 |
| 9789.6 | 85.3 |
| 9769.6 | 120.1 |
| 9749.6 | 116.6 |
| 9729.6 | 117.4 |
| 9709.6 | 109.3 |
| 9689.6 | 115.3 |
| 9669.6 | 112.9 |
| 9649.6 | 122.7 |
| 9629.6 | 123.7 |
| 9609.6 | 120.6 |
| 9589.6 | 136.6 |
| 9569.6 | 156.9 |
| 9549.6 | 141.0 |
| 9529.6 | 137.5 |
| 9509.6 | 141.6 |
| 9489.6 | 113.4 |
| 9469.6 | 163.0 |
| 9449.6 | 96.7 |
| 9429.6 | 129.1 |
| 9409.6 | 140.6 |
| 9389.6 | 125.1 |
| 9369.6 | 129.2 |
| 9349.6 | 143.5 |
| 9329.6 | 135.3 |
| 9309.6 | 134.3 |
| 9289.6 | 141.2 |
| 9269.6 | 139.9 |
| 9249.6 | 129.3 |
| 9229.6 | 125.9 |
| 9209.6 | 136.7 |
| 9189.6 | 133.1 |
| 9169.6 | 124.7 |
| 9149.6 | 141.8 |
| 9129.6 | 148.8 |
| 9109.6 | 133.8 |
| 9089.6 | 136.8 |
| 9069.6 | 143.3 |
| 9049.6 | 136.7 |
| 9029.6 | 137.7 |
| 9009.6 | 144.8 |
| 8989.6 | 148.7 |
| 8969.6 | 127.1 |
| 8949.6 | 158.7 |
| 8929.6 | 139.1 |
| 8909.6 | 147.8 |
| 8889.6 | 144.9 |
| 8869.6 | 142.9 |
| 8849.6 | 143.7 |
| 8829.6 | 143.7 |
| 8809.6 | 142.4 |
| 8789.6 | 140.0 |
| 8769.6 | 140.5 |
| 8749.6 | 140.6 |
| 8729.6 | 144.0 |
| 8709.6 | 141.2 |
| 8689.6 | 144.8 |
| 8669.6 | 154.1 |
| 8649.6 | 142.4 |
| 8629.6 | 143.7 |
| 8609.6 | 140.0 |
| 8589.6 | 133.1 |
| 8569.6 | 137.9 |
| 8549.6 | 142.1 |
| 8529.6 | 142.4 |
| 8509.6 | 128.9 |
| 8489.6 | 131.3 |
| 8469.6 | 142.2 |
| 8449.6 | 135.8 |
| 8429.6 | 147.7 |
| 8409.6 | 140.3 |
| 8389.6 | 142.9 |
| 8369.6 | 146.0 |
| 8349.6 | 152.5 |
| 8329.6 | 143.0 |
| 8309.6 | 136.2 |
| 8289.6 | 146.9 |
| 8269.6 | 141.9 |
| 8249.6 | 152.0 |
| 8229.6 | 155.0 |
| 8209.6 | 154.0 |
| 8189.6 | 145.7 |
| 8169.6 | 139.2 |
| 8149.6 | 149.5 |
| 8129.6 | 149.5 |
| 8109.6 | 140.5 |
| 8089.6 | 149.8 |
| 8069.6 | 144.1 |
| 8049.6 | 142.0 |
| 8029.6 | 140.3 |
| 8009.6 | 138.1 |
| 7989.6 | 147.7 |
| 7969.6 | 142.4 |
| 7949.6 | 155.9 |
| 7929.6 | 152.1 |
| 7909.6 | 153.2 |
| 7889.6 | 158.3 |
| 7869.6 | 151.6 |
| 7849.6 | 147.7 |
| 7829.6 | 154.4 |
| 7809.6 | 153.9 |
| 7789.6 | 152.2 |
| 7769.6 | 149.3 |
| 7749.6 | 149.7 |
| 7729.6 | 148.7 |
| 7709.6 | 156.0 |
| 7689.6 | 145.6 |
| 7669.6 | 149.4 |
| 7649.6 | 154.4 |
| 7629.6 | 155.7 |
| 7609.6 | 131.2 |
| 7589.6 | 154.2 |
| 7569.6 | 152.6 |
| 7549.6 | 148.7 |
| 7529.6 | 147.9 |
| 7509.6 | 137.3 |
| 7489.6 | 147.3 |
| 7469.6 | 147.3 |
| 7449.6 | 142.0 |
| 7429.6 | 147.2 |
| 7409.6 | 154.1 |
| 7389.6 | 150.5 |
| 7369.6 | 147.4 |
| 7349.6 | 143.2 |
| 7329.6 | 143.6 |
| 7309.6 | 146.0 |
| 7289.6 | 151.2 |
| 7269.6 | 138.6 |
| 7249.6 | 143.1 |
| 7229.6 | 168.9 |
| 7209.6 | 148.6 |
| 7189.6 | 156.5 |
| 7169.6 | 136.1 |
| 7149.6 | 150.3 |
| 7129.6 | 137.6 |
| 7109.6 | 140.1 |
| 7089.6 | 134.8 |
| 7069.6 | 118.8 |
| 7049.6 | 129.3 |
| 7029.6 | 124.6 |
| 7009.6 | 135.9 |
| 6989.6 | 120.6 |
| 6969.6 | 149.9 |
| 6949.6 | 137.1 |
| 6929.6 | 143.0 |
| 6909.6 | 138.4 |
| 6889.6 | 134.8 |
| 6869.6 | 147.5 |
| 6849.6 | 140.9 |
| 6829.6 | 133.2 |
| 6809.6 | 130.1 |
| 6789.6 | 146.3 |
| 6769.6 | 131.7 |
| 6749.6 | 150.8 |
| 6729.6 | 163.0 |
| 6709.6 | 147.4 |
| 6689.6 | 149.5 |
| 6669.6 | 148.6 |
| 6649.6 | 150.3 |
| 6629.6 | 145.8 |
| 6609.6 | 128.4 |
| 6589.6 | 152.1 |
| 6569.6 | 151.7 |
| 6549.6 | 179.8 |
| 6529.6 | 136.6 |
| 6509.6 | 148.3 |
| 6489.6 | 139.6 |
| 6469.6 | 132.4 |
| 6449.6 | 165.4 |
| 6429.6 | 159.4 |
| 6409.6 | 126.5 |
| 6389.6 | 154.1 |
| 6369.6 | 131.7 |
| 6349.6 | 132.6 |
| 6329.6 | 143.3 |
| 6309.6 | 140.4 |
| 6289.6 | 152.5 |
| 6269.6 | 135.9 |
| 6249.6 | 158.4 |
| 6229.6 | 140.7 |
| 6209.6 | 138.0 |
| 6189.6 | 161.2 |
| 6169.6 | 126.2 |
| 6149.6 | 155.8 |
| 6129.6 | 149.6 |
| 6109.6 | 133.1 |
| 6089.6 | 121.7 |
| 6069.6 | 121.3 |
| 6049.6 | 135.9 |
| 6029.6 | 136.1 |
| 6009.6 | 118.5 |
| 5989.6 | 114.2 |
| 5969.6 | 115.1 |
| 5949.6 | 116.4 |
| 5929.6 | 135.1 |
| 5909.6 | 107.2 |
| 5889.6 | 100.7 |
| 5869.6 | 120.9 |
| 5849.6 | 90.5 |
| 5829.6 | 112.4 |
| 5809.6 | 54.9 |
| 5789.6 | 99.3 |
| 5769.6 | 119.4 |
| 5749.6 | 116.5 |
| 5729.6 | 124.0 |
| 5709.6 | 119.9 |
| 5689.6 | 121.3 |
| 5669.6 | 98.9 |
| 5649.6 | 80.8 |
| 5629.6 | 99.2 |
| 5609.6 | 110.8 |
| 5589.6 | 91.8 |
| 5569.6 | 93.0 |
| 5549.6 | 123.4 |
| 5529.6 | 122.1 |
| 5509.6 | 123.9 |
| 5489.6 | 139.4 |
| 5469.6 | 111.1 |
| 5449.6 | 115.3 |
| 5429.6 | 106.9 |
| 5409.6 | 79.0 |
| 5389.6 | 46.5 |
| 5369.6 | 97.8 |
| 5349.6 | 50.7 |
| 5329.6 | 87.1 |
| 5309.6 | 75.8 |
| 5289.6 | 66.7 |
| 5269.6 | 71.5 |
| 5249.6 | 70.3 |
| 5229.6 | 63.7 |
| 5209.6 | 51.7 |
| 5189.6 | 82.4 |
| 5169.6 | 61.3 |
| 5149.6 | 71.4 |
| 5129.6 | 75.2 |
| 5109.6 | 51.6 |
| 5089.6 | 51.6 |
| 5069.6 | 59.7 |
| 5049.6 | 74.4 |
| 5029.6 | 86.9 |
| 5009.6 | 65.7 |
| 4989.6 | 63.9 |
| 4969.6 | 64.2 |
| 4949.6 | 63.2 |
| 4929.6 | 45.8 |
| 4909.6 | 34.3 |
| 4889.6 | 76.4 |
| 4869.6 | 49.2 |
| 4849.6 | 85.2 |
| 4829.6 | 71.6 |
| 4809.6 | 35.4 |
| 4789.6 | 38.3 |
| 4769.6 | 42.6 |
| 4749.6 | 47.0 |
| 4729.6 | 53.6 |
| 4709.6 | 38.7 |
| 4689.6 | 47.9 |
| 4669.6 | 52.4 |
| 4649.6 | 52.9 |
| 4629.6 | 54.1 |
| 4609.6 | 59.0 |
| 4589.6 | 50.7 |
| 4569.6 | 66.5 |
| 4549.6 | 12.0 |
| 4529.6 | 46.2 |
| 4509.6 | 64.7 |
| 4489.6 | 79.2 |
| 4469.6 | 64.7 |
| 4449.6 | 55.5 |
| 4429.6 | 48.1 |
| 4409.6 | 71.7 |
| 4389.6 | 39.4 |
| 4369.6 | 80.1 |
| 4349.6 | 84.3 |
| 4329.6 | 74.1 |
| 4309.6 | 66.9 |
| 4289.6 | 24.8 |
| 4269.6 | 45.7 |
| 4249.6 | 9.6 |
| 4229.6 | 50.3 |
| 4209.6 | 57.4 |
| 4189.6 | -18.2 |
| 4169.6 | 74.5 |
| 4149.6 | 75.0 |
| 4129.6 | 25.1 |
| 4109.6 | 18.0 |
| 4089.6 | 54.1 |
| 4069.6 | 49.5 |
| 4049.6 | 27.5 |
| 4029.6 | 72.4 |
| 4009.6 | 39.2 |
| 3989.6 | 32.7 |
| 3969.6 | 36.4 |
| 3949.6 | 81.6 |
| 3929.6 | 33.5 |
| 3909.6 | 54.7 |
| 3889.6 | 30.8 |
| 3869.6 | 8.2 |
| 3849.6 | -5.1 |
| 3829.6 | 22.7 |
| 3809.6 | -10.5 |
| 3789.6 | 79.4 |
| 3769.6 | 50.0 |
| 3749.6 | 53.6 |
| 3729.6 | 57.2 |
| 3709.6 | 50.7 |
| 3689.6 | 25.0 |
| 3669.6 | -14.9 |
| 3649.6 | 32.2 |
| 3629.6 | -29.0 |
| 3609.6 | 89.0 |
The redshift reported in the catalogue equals 0.360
